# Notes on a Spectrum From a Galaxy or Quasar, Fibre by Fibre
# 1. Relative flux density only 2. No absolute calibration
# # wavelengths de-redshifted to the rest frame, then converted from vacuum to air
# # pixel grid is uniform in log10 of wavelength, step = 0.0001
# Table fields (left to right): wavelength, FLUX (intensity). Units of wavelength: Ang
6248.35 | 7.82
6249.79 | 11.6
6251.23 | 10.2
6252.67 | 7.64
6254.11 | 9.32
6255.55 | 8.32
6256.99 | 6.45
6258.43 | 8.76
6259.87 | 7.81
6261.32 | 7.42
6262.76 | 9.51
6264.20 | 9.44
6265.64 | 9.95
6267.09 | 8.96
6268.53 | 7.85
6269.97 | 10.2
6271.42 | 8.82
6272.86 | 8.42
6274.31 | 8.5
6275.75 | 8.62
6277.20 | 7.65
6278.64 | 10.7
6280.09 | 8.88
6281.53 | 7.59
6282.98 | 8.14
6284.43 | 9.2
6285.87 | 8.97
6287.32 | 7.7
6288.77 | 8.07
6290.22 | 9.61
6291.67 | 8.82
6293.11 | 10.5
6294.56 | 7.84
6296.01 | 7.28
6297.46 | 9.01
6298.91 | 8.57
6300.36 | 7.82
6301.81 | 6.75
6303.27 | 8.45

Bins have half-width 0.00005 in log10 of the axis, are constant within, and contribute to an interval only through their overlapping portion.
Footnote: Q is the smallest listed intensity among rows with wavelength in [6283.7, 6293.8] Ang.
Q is 7.7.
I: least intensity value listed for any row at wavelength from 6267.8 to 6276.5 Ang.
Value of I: 7.85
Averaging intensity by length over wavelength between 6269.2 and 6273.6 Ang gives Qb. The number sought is 9.12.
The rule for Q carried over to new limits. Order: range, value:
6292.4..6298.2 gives 7.28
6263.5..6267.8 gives 8.96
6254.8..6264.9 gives 6.45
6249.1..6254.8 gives 7.64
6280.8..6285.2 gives 7.59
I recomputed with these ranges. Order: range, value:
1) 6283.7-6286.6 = 8.97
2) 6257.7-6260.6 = 7.81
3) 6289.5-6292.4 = 8.82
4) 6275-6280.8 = 7.65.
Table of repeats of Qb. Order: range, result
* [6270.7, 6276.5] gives 8.58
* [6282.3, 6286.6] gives 8.78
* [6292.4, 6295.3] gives 9.15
